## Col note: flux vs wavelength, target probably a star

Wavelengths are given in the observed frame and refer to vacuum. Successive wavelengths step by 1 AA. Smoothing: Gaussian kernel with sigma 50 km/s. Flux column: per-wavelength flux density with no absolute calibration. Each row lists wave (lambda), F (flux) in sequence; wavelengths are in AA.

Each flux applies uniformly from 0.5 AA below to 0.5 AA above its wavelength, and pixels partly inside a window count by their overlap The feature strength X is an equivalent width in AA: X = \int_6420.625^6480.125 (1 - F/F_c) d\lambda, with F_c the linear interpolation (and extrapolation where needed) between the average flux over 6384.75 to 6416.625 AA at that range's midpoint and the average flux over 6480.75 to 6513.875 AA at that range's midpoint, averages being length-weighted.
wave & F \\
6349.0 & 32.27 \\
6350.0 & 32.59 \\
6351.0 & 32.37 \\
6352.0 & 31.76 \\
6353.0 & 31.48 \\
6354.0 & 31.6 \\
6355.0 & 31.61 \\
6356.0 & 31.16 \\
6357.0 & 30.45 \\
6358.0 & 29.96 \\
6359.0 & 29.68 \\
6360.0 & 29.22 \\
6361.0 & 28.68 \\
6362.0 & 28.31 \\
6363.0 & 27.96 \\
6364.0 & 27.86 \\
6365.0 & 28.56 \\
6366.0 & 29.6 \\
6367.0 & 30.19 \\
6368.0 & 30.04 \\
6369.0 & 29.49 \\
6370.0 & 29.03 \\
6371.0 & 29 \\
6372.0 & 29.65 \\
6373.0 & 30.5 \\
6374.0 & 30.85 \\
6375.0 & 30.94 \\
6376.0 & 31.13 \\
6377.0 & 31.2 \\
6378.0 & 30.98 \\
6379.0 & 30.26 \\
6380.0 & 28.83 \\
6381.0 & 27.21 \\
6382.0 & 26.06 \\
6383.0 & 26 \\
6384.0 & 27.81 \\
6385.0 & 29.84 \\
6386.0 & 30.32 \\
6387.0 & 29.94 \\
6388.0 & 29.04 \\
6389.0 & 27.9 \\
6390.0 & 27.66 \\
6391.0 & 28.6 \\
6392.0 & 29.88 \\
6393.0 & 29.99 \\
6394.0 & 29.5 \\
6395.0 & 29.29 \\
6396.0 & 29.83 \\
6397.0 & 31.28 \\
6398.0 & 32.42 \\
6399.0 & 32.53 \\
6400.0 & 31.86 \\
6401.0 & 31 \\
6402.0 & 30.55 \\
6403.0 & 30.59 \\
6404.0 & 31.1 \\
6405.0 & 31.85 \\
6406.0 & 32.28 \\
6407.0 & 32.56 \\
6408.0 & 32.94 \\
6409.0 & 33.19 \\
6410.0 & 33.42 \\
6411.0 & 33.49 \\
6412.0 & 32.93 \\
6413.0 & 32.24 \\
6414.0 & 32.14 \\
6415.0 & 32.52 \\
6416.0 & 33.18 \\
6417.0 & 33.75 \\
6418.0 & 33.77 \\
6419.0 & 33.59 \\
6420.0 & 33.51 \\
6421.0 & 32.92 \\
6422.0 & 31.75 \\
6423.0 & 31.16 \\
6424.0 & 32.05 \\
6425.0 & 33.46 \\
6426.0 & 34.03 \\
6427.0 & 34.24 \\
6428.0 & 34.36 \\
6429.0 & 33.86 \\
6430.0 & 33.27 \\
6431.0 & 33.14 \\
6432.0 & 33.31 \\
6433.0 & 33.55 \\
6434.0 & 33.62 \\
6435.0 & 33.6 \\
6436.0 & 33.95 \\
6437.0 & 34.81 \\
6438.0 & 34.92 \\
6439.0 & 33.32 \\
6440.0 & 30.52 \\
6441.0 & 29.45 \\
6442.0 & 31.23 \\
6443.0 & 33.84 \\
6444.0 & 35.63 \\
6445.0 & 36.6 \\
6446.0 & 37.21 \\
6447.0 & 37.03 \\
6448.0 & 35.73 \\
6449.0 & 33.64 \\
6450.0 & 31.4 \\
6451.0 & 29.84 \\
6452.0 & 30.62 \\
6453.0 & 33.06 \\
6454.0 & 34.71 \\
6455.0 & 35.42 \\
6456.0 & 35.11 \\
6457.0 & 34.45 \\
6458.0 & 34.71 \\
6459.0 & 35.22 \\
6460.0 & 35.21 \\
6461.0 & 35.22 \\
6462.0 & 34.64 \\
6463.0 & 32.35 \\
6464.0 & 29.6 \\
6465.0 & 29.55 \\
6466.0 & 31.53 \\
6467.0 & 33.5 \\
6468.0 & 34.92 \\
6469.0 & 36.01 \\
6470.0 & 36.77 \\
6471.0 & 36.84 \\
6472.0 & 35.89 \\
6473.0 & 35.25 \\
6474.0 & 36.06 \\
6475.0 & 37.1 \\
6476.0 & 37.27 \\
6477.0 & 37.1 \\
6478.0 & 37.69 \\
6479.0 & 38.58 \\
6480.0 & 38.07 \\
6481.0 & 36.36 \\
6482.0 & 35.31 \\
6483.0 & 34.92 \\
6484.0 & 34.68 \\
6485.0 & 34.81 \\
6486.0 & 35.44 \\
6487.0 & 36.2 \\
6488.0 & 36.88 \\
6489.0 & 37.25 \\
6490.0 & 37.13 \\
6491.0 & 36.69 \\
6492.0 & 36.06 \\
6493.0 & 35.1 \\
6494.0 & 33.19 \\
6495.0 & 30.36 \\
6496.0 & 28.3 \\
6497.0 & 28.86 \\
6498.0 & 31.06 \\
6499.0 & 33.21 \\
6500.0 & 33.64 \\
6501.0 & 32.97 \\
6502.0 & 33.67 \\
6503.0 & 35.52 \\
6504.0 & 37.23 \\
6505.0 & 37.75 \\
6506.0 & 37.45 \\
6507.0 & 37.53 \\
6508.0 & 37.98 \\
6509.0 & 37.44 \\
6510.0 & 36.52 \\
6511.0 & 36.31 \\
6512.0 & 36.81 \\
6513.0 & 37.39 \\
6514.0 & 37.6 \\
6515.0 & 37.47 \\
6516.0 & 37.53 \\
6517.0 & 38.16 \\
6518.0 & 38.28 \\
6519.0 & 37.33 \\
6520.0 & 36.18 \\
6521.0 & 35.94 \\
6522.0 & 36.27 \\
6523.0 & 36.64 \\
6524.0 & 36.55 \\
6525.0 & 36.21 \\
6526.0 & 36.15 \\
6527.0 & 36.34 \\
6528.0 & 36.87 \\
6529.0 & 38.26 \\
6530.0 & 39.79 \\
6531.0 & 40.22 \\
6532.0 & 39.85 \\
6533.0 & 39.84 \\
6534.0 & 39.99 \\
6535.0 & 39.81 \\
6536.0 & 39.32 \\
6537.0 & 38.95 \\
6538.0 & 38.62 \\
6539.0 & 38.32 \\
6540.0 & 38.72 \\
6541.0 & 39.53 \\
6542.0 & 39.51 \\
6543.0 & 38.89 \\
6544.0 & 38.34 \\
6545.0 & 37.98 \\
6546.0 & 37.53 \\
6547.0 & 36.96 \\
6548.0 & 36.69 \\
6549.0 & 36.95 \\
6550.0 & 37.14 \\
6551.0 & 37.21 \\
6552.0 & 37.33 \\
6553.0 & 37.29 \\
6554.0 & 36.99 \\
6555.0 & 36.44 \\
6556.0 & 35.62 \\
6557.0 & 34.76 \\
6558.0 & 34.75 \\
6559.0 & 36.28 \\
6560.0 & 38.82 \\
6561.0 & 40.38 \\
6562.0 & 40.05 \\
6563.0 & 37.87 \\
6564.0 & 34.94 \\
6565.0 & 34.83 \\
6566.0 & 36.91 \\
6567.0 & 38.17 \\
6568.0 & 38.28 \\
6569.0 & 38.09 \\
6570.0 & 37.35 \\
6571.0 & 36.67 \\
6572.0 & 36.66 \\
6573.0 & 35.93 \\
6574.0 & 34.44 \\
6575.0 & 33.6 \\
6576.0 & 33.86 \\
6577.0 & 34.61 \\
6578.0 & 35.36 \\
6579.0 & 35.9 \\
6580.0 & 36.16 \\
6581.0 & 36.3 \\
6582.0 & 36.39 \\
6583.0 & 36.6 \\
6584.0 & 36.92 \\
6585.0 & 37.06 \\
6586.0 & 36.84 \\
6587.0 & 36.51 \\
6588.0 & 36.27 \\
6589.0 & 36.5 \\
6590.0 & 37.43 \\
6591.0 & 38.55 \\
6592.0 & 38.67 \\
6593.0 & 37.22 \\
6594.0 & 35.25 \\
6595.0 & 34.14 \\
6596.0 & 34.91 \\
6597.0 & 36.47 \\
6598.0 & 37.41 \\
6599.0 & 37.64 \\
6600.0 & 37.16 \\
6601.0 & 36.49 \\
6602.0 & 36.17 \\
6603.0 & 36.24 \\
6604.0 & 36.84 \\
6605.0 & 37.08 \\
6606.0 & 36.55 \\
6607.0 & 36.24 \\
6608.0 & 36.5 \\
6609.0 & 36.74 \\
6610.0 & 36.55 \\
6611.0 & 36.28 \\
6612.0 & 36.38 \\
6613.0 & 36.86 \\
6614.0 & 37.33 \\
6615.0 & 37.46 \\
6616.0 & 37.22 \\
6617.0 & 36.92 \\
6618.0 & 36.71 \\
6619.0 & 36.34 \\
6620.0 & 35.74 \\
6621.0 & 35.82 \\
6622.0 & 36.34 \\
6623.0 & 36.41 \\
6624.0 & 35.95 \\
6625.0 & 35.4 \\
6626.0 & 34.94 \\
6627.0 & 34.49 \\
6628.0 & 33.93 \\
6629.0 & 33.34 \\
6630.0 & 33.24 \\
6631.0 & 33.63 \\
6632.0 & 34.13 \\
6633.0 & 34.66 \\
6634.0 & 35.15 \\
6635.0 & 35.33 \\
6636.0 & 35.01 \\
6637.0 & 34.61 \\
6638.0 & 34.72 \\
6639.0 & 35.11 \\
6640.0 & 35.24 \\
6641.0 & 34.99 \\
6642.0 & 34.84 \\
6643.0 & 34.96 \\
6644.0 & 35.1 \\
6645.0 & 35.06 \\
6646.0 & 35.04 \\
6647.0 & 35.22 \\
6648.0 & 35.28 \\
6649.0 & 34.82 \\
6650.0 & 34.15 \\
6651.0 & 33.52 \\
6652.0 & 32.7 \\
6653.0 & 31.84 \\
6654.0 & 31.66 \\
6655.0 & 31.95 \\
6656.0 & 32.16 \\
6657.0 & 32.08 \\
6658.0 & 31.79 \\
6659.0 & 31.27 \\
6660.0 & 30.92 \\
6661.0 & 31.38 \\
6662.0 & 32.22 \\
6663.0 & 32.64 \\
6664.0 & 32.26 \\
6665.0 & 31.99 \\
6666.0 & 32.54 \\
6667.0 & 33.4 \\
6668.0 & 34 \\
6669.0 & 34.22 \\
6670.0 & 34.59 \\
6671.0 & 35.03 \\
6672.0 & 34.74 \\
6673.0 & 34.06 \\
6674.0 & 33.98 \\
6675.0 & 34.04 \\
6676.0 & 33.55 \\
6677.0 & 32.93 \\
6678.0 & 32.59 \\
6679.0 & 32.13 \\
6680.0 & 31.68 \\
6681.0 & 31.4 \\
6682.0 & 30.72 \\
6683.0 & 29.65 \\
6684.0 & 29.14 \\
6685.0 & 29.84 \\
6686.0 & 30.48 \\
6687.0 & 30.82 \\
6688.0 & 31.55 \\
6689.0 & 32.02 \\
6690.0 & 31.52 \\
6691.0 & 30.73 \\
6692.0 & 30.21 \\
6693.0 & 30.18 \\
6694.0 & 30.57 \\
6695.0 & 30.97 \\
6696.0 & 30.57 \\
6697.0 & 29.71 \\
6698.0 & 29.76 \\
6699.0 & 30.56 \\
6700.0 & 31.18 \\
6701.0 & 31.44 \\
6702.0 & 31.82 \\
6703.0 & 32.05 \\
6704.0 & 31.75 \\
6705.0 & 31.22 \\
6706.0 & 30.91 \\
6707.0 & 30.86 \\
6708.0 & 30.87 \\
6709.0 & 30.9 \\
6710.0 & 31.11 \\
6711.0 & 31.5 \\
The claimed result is -1.7 AA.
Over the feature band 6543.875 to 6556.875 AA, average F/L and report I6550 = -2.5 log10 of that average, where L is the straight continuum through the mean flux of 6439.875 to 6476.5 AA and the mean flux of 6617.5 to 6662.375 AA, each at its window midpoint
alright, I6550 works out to -0.09 mag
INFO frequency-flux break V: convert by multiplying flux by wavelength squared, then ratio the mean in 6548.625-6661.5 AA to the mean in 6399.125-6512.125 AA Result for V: 1.10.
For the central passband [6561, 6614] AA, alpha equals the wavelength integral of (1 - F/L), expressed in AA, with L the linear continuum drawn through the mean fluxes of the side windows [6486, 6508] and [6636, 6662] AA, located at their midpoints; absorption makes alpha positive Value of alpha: -3.9 AA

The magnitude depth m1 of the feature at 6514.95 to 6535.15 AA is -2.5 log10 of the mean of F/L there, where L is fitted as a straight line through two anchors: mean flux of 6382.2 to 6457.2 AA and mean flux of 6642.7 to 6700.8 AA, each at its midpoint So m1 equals -0.17 mag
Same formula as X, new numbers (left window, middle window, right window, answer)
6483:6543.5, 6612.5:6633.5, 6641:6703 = -1.2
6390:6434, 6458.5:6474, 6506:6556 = 0.2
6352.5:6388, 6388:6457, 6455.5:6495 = -0.4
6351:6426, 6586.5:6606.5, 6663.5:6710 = -3.3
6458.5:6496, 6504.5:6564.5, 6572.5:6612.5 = -3.2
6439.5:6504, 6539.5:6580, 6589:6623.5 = -1.2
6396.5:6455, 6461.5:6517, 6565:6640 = -1.9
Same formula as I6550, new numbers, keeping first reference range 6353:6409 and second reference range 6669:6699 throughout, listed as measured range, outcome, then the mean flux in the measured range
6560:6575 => -0.19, 37.1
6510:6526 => -0.20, 36.9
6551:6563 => -0.20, 37.2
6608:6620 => -0.17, 36.7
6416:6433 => -0.10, 33.3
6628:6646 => -0.11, 34.6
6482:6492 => -0.18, 36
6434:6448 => -0.13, 34.1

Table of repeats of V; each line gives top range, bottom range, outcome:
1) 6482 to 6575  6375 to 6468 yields 1.18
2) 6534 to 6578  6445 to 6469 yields 1.14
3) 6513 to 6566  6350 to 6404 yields 1.33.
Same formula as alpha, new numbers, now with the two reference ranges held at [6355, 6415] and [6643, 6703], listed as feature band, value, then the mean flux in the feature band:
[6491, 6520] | -4.05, 35.4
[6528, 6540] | -3.05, 39.2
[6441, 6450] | -1.16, 34.6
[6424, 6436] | -1.21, 33.6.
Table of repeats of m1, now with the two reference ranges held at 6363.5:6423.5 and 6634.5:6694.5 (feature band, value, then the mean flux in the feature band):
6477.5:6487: -0.15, 36.2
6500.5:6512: -0.15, 36.4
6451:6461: -0.10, 34.1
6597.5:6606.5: -0.14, 36.8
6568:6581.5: -0.12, 35.9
